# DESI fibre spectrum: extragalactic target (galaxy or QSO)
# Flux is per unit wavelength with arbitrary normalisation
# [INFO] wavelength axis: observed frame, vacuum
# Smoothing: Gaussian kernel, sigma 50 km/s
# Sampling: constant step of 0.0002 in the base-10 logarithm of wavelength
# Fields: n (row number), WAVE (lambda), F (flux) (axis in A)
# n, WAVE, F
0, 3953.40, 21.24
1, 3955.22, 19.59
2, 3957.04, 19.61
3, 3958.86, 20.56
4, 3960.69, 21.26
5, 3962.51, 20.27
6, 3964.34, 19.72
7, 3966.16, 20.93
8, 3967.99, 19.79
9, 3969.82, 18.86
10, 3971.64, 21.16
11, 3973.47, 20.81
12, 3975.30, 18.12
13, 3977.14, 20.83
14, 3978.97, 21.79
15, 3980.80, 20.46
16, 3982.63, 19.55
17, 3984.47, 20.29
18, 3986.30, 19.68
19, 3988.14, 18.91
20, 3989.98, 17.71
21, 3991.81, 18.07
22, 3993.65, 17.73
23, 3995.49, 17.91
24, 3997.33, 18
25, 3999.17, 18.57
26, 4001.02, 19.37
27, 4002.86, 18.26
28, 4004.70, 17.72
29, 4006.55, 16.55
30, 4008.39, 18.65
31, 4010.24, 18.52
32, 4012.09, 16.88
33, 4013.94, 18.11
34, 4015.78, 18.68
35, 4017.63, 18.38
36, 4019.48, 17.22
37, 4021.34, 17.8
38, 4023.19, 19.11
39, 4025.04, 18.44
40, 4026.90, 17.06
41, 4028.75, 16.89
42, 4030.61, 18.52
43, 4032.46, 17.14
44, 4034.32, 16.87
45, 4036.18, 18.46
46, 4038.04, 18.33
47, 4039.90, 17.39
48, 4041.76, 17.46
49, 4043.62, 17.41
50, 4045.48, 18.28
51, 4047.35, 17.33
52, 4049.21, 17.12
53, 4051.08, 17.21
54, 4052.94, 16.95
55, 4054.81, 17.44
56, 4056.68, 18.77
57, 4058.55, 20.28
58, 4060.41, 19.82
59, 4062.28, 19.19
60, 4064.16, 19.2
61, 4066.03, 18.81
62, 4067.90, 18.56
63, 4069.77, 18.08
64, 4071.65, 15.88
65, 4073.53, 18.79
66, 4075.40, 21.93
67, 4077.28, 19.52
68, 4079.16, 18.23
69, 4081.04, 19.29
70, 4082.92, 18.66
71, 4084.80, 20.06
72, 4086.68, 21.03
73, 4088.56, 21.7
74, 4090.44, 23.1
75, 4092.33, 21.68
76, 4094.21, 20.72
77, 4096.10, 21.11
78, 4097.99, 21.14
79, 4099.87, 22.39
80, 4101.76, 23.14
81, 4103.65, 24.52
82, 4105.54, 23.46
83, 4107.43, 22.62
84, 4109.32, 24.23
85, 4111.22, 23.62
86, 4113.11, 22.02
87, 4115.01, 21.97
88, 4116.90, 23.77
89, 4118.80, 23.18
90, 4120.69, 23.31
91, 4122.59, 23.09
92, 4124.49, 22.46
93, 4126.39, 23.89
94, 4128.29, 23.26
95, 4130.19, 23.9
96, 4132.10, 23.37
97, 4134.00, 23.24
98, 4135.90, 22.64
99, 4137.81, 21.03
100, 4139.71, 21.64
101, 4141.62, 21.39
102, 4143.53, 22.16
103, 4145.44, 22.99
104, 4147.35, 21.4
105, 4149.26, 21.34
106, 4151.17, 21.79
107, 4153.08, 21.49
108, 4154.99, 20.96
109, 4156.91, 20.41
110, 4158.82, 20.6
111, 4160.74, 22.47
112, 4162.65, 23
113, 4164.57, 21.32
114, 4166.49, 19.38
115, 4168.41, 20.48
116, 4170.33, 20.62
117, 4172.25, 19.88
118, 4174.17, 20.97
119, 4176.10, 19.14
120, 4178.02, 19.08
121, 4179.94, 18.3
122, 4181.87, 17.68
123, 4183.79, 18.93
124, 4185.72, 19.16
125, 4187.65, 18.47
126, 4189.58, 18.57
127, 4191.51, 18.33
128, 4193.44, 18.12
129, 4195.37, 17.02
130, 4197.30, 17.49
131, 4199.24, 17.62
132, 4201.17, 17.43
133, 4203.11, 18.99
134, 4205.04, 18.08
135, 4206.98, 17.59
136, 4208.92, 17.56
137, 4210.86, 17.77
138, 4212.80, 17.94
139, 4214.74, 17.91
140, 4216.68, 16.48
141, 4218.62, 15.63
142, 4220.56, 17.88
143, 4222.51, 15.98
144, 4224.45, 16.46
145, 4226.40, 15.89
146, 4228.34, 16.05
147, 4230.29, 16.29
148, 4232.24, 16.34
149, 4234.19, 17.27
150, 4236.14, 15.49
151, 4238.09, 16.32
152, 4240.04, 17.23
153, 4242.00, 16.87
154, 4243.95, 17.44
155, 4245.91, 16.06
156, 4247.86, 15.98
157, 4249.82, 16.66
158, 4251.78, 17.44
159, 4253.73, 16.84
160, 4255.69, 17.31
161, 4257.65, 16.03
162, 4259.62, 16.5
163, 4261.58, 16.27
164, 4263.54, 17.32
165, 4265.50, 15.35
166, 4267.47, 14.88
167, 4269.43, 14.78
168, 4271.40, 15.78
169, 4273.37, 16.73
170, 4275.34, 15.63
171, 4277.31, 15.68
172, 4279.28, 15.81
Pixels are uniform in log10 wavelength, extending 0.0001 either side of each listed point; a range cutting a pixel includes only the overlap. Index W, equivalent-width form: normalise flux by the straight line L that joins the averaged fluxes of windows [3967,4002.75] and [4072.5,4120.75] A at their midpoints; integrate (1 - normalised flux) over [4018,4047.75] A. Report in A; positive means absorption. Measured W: 3.8 A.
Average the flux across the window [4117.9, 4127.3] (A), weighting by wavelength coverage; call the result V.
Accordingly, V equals 23.2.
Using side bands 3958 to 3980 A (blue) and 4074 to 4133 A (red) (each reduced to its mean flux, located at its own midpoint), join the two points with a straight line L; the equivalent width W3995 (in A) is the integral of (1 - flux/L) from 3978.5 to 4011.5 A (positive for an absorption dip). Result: 3.2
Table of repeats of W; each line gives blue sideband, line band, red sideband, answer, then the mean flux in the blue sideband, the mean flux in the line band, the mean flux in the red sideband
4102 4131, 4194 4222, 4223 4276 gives 1.5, 23.3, 17.5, 16.3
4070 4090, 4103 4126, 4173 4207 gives -4.8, 19.5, 23.2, 18.4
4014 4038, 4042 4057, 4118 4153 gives 1.1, 17.9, 17.5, 22.5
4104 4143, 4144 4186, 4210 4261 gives 0.1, 22.9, 20.6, 16.7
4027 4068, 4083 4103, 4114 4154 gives -1.1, 18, 21.5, 22.5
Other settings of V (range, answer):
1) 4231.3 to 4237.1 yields 16.4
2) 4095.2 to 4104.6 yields 22.5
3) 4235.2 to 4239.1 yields 15.9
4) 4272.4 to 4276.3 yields 16.2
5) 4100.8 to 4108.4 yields 23.4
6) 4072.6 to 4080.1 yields 19.6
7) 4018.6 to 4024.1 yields 18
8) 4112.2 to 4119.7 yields 22.7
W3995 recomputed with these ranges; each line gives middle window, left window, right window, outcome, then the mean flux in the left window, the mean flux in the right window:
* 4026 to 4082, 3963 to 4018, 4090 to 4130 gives 7.5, 19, 22.8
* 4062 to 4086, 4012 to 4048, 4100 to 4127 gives 2.0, 17.8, 23.2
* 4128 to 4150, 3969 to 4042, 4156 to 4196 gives -3.4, 18.5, 19.6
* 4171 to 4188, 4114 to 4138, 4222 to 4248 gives 0.6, 23.1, 16.4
